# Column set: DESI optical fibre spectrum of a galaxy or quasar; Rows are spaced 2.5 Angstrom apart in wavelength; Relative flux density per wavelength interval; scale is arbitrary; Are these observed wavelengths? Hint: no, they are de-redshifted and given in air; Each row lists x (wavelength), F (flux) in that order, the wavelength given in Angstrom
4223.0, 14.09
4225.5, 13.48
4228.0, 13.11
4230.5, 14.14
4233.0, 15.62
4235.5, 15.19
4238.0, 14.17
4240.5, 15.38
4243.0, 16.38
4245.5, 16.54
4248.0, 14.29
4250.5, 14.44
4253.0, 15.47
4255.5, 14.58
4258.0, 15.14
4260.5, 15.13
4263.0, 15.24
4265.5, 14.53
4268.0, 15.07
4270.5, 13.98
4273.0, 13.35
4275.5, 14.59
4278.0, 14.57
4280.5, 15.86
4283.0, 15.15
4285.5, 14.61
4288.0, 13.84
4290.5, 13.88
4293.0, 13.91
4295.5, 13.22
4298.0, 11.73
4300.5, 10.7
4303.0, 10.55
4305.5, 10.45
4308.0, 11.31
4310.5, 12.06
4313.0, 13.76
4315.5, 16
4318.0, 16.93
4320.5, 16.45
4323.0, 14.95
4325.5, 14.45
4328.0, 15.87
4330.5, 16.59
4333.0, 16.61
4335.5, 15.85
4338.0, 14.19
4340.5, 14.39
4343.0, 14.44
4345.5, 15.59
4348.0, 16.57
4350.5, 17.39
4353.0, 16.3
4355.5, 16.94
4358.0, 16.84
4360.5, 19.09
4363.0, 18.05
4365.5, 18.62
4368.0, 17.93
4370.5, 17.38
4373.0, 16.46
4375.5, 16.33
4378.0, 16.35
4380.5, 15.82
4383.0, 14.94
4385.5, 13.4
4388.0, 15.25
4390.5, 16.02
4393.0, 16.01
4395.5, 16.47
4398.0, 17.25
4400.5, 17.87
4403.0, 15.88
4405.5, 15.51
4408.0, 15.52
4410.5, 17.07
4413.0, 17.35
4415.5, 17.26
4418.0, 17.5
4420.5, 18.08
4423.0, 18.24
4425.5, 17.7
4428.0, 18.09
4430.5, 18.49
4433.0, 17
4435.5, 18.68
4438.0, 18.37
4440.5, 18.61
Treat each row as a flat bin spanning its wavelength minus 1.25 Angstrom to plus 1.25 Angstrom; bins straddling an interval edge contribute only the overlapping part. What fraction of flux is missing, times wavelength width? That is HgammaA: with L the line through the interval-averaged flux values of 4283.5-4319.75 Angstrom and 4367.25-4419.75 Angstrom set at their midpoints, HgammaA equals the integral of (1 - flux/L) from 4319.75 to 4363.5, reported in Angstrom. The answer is -4.6 Angstrom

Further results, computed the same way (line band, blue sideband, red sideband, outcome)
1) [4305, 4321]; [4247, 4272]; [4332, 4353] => 1.53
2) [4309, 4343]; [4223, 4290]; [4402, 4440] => 1.48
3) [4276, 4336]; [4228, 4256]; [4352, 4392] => 6.42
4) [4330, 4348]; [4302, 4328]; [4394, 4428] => -0.96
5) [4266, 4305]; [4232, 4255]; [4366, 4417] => 4.84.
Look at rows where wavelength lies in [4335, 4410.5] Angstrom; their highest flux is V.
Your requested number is 19.09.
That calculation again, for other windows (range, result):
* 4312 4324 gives 16.93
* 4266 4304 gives 15.86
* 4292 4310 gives 13.91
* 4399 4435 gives 18.49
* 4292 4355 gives 17.39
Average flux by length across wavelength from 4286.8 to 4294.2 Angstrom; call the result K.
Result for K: 13.9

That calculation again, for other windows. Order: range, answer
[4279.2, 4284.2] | 15.5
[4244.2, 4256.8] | 15.1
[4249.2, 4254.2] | 14.9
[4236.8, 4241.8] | 14.8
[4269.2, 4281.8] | 14.5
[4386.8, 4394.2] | 15.8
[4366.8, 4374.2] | 17.3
